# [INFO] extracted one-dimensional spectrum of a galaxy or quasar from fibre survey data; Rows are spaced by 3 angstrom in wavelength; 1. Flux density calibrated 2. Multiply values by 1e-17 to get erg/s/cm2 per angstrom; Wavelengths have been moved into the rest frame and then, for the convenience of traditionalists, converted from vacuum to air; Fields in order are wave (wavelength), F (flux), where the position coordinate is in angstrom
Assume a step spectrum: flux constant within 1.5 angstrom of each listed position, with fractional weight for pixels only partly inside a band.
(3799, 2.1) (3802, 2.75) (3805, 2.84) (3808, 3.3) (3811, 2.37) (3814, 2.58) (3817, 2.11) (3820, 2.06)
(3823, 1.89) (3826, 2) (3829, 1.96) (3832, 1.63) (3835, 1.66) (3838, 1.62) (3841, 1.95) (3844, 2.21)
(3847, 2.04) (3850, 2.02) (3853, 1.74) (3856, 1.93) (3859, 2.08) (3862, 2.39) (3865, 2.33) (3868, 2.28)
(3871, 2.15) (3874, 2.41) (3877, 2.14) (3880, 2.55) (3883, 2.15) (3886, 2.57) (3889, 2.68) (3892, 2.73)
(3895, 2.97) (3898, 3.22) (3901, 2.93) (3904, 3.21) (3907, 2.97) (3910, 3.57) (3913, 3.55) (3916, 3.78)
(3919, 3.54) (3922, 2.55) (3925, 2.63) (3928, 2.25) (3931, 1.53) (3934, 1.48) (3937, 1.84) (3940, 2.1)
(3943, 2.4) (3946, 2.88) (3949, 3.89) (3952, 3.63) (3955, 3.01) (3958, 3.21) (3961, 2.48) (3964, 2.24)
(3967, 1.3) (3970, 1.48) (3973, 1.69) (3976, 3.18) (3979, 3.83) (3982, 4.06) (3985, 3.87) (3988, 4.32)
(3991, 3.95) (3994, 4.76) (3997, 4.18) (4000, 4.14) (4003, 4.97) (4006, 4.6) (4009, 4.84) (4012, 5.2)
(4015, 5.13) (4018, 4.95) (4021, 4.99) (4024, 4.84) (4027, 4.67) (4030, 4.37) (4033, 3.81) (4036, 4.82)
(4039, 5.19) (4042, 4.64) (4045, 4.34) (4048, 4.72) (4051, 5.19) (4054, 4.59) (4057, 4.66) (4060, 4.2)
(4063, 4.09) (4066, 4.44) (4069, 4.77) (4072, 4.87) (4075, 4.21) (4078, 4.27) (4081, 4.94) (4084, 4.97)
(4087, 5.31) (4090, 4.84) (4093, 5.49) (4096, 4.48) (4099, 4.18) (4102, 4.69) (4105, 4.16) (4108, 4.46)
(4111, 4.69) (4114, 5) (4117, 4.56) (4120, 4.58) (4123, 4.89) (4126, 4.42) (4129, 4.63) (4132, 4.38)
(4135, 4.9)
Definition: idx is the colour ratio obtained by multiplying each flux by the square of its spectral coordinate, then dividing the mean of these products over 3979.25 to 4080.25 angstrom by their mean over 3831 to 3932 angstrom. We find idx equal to 2.0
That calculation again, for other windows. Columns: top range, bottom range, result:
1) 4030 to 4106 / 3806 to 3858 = 2.52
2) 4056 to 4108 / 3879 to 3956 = 1.80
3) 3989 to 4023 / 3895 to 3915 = 1.53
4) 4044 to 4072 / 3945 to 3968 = 1.68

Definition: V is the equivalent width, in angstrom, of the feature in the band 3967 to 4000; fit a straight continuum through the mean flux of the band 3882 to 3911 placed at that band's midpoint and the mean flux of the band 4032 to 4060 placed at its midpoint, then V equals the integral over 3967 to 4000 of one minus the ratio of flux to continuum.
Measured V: 4.1 angstrom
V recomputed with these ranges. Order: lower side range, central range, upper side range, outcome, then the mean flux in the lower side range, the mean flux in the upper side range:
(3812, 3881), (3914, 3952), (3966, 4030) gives 6.9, 2.07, 4.07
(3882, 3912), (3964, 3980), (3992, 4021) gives 7.5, 2.92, 4.75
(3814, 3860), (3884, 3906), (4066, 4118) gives -2.7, 1.95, 4.69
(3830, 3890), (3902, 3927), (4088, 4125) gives -4.9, 2.12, 4.67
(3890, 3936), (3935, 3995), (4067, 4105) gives 8.0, 2.85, 4.72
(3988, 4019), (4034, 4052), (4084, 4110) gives -0.4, 4.65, 4.72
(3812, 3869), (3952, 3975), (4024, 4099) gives 7.6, 2.03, 4.66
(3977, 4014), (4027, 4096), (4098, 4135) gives -2.7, 4.39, 4.57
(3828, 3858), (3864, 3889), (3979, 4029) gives 0.9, 1.88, 4.57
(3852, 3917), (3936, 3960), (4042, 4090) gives 3.4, 2.65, 4.64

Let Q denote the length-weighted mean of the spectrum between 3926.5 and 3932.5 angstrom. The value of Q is 1.89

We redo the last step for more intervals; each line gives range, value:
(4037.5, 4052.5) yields 4.82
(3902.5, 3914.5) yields 3.32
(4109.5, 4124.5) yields 4.74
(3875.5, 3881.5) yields 2.35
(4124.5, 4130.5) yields 4.52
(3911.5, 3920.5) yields 3.62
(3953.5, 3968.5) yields 2.45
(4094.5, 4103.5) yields 4.45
